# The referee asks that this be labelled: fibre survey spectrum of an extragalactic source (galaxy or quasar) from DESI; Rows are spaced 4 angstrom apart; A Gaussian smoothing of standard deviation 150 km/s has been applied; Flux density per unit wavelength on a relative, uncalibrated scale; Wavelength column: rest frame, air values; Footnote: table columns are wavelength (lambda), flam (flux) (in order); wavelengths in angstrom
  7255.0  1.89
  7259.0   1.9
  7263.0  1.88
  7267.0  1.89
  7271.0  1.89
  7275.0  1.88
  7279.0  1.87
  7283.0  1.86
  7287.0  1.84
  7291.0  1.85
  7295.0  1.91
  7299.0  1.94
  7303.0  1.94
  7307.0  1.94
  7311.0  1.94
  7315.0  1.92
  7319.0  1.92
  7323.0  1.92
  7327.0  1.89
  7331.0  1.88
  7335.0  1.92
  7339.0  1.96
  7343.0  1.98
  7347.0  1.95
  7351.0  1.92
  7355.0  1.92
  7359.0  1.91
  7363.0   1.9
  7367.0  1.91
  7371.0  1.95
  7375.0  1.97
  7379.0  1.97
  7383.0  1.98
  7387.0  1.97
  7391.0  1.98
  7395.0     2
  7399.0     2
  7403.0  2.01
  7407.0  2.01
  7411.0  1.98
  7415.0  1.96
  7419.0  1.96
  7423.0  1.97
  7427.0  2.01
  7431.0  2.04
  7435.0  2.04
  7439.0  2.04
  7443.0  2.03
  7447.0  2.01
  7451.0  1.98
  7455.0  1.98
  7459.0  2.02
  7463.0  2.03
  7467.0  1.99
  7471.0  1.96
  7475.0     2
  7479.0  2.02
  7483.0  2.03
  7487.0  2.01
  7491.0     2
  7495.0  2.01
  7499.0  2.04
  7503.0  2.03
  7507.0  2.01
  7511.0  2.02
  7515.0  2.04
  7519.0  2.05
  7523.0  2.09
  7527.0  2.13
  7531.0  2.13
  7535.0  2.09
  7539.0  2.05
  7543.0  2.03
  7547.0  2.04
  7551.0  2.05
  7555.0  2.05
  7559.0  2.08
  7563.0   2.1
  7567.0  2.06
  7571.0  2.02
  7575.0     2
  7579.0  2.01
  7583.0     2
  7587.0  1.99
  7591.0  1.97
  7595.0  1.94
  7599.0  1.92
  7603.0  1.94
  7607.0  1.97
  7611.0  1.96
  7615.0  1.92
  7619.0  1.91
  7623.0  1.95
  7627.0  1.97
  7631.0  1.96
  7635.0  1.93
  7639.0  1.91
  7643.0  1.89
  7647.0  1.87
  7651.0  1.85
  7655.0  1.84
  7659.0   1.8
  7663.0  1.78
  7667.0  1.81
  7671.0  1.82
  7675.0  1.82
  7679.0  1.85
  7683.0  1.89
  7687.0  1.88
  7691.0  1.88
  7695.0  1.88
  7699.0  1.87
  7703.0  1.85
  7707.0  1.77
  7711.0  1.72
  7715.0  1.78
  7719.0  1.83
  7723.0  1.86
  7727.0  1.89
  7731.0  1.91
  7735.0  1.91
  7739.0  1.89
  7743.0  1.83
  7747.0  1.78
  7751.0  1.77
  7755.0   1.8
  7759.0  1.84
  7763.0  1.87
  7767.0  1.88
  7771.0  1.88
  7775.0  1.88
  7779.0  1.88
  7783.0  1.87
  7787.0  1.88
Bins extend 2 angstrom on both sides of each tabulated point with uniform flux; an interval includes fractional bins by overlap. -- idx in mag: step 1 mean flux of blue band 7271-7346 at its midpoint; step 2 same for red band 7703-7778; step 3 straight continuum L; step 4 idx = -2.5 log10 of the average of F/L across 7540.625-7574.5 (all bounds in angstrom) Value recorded -0.10 mag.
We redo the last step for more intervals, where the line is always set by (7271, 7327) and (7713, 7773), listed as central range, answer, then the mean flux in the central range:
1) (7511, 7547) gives -0.11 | 2.07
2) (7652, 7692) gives 0.01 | 1.84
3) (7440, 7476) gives -0.07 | 2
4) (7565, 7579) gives -0.09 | 2.02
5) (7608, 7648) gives -0.04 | 1.93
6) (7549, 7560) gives -0.10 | 2.06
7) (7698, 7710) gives 0.02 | 1.82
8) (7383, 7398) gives -0.05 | 1.98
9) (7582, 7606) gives -0.05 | 1.96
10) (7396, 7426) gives -0.05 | 1.99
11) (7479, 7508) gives -0.08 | 2.02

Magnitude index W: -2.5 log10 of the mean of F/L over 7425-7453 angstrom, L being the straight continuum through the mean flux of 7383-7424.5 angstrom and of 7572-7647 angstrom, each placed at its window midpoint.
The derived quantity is -0.023 mag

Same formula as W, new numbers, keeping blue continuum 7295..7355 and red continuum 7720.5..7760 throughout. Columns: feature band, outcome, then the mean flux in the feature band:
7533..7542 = -0.10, 2.07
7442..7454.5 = -0.05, 2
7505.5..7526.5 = -0.09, 2.05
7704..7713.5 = 0.06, 1.76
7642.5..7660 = 0.01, 1.85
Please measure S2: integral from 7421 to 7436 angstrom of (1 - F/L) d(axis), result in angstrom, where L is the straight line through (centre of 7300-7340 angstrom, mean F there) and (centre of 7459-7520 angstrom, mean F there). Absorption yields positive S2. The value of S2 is -0.2 angstrom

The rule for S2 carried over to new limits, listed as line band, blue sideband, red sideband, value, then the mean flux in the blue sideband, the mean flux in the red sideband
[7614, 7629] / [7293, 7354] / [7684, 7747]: -0.6 angstrom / 1.93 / 1.85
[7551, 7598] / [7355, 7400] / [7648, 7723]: -3.6 angstrom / 1.96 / 1.83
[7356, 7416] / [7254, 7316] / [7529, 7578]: -0.3 angstrom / 1.9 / 2.06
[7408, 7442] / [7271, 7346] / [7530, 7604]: -0.7 angstrom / 1.91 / 2.02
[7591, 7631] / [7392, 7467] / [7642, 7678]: -1.7 angstrom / 2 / 1.83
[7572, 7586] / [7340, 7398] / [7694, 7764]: -0.9 angstrom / 1.95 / 1.83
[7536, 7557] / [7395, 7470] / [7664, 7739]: -1.2 angstrom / 2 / 1.85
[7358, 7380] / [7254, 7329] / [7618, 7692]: -0.5 angstrom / 1.9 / 1.87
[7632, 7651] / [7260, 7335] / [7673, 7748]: -0.4 angstrom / 1.9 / 1.85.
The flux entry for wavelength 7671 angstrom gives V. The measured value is 1.82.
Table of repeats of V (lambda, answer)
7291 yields 1.85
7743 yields 1.83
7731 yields 1.91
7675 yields 1.82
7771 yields 1.88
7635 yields 1.93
